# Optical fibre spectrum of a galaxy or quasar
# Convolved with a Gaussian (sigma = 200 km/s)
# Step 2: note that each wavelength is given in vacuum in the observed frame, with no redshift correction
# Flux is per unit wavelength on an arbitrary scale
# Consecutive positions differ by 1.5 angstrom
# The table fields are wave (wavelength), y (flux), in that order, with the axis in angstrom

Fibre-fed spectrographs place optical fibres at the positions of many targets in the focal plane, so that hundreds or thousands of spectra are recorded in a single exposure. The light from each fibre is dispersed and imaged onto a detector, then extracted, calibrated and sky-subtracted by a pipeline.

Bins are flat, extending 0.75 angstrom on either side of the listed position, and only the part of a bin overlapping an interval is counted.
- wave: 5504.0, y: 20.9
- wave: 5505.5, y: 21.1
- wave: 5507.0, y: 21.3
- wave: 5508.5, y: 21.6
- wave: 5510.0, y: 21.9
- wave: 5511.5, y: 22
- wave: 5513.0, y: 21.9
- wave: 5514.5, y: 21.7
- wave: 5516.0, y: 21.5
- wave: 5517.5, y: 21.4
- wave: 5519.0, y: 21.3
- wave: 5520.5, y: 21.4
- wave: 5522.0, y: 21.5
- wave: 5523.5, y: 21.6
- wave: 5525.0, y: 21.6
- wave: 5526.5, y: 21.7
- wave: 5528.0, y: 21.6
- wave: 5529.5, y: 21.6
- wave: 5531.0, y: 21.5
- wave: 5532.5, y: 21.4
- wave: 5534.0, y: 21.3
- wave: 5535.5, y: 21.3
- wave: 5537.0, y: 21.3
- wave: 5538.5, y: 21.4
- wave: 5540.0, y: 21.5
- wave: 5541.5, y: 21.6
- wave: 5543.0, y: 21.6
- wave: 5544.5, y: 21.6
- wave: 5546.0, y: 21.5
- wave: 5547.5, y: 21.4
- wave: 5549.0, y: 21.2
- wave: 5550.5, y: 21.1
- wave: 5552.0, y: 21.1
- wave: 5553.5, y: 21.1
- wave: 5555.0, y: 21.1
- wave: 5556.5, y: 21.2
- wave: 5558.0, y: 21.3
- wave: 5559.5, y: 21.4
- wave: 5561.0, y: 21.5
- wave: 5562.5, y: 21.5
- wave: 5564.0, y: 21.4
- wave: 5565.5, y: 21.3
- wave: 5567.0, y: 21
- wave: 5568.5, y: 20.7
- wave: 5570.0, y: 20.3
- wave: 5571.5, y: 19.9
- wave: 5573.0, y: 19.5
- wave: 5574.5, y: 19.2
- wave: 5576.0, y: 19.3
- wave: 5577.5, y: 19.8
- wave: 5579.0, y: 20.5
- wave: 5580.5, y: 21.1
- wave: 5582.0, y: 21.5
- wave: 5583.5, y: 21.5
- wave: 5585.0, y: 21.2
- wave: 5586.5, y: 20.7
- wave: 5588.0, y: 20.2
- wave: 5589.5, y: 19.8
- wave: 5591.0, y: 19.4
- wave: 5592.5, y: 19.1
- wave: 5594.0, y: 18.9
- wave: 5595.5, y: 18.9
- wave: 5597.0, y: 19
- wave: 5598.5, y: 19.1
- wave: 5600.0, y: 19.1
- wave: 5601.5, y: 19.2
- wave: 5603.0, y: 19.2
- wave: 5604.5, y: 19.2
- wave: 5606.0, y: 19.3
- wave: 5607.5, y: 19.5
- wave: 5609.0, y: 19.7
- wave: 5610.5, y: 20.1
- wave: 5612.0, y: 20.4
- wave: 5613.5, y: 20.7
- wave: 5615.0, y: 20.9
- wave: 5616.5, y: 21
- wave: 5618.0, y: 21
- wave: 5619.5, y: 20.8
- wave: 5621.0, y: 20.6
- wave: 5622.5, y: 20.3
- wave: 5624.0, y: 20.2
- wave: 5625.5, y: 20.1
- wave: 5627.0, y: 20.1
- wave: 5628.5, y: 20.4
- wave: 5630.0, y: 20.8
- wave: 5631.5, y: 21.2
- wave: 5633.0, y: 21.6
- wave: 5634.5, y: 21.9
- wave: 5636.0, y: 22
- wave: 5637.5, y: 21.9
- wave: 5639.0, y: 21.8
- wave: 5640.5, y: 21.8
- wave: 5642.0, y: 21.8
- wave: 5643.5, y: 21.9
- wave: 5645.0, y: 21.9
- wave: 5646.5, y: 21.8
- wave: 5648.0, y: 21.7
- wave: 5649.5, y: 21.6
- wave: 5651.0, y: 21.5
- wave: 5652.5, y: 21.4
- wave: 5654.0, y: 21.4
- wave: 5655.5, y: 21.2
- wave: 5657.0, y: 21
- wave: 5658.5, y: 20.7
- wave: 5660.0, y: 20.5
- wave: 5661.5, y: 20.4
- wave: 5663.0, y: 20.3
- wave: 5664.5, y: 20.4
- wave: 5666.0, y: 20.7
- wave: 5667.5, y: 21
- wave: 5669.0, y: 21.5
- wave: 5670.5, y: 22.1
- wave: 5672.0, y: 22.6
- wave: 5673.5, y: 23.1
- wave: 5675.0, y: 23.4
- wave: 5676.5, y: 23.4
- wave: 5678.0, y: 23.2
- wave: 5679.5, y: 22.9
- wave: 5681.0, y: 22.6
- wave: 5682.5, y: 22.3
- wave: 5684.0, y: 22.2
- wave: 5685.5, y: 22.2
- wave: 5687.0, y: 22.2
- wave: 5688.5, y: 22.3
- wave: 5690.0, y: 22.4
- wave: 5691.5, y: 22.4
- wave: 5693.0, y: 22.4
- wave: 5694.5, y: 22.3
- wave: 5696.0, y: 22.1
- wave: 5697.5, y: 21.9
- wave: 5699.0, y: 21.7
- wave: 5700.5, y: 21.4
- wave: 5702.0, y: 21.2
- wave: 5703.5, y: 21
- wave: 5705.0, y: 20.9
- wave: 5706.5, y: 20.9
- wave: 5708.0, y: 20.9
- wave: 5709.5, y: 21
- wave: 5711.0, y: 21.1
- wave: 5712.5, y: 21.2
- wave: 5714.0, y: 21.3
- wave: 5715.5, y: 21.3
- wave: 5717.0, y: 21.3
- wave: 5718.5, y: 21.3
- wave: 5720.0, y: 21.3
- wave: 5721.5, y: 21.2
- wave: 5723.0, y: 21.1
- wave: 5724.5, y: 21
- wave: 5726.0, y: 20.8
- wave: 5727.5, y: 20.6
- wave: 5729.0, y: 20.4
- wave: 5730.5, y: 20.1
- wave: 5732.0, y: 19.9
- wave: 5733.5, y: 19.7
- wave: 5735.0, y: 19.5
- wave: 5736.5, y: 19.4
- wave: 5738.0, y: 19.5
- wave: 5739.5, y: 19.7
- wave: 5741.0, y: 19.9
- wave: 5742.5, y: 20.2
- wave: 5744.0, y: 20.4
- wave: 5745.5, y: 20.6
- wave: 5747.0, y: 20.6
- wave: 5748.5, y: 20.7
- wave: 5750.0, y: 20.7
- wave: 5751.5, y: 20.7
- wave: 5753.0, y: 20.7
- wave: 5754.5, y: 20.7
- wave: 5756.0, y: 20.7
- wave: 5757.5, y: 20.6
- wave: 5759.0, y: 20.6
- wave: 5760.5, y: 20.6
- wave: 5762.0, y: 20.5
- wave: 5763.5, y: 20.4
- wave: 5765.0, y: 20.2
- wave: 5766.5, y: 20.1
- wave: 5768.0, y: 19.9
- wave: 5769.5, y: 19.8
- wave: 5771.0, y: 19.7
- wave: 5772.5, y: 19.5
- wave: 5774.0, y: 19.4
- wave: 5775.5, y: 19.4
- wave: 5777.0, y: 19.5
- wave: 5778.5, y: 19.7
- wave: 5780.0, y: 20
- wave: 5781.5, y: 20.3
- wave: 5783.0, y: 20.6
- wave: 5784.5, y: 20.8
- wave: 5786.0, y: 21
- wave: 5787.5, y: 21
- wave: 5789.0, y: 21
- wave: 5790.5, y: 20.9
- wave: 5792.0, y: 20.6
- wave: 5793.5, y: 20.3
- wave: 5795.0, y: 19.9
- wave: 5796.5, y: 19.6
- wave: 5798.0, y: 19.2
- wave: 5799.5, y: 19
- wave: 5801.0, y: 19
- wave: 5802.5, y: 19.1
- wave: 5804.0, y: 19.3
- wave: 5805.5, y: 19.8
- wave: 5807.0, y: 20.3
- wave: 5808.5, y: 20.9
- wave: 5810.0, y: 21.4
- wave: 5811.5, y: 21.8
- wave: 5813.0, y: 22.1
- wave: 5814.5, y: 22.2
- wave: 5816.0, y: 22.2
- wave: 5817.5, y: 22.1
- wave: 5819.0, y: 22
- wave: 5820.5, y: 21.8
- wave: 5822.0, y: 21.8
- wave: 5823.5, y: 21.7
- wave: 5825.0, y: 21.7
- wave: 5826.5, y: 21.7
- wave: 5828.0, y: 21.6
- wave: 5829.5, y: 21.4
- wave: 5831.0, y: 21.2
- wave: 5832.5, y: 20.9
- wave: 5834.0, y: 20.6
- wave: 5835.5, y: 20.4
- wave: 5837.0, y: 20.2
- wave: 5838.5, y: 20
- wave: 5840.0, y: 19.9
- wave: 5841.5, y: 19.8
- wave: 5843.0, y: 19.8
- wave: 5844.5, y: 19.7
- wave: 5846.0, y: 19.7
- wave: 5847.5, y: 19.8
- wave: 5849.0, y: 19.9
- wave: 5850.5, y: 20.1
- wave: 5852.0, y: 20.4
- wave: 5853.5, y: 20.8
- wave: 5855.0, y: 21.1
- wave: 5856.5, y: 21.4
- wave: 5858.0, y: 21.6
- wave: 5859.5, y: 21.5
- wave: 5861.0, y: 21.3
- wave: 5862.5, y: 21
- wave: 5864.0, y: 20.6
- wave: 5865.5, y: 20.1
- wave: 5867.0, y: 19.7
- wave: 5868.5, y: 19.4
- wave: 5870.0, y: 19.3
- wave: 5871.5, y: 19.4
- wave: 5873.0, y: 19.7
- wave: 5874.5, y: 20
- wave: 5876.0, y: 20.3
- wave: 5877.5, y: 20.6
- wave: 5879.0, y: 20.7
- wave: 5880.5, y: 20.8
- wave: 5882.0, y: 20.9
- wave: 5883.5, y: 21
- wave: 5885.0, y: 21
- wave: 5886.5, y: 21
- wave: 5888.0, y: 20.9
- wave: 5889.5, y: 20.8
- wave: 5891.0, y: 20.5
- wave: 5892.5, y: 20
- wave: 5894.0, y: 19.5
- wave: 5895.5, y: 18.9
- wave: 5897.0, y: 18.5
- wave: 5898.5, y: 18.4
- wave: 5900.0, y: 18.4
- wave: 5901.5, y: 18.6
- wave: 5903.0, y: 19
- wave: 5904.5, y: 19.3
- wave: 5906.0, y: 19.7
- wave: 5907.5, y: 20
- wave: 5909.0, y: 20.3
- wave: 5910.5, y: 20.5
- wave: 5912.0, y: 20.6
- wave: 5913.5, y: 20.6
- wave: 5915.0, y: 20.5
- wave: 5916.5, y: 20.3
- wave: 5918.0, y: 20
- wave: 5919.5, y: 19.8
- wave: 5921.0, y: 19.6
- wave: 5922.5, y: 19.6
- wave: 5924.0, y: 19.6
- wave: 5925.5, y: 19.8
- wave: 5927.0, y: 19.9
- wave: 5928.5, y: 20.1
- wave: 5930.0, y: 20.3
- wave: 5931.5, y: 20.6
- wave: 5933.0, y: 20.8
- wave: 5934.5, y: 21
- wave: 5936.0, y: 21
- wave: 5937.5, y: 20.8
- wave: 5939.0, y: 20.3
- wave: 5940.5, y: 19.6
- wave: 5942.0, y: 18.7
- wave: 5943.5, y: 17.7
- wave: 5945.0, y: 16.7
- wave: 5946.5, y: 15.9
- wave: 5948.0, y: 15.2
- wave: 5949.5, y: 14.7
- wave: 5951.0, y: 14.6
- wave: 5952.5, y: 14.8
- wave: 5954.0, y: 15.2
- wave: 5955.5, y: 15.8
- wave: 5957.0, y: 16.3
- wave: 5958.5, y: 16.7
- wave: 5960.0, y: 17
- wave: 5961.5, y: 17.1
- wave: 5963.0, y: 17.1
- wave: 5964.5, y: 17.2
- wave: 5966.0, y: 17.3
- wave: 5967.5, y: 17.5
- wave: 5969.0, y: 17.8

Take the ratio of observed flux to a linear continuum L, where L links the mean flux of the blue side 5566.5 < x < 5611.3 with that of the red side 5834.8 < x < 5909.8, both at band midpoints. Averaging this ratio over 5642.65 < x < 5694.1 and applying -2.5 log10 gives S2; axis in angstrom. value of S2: -0.10 mag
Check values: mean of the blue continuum 19.9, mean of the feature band 21.8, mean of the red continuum 20.1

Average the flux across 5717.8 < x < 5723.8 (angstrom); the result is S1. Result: 21.2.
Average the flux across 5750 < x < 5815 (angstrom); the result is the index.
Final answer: 20.3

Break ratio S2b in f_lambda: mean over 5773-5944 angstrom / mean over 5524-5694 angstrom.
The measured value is 0.97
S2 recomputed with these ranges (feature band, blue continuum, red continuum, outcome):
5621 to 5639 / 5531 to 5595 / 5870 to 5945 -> -0.02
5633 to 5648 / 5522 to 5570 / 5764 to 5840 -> -0.04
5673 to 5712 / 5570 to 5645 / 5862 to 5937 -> -0.09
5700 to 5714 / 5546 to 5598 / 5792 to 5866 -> -0.02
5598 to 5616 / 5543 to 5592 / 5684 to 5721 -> 0.07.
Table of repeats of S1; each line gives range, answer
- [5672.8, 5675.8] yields 23.3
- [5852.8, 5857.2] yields 21.1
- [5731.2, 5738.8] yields 19.6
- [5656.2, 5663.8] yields 20.6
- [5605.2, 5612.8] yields 19.8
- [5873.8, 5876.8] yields 20.2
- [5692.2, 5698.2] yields 22.2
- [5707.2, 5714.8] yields 21.1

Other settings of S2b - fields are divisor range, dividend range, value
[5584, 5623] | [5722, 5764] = 1.02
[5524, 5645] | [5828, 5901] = 0.98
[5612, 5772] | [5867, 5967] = 0.90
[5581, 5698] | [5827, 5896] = 0.97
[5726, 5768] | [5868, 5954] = 0.96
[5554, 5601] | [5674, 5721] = 1.08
